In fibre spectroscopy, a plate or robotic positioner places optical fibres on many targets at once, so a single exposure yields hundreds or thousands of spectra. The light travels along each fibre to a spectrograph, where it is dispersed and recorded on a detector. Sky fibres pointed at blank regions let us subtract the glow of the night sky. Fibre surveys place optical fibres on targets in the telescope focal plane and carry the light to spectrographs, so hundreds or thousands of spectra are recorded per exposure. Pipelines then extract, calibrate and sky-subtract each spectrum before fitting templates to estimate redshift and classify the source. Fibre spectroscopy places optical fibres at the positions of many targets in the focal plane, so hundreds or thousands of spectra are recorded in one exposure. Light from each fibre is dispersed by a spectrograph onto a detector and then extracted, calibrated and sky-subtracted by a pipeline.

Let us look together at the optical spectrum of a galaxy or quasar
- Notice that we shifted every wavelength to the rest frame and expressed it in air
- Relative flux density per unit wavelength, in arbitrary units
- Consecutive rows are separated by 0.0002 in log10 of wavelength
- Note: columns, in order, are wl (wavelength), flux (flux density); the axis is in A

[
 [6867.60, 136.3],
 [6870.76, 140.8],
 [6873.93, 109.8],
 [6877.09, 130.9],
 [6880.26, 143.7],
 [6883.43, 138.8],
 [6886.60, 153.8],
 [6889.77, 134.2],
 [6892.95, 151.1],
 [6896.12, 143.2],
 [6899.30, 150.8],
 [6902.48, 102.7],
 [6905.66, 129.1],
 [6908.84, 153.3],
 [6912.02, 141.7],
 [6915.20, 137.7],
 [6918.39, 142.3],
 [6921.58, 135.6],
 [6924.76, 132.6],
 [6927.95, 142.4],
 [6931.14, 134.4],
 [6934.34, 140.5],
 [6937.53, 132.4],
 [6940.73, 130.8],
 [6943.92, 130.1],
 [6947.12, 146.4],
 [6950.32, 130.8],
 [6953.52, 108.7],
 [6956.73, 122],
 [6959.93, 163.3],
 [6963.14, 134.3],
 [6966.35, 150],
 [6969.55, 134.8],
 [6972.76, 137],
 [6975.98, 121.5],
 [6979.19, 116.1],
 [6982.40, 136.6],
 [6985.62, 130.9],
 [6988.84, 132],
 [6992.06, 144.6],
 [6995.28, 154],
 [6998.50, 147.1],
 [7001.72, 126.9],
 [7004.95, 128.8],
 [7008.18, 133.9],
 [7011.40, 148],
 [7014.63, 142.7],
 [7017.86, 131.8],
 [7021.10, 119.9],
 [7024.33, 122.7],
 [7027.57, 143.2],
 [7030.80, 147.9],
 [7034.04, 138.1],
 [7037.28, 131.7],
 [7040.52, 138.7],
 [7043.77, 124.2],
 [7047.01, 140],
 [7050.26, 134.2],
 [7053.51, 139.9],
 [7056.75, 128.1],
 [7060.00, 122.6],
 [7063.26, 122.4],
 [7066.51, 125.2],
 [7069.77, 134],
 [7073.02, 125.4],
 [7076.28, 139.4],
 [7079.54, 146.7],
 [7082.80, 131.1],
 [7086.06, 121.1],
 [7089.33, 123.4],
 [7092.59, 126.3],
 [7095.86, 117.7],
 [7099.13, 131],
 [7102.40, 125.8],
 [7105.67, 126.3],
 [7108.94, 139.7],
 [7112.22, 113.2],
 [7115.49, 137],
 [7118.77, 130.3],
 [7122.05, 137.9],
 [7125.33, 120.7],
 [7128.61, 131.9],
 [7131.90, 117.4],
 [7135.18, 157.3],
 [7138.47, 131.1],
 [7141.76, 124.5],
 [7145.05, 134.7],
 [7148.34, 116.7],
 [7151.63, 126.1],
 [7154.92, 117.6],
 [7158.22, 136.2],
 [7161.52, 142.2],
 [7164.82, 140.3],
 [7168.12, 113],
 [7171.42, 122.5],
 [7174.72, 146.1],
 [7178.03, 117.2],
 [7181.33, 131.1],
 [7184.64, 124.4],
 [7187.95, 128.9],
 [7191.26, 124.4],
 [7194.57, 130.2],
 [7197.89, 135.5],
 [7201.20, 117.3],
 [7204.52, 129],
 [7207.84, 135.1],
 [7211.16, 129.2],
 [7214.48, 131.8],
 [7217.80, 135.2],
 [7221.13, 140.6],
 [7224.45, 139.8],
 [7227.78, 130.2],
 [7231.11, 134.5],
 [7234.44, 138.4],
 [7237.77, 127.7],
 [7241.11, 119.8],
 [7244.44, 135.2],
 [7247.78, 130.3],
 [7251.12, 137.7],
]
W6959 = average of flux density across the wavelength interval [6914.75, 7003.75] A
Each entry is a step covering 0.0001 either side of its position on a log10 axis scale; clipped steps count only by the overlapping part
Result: 135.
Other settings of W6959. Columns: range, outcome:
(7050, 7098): 129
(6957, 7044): 136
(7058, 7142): 129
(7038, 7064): 132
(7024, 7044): 137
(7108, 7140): 131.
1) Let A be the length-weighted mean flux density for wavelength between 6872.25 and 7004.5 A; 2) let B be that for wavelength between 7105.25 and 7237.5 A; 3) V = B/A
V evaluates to 0.96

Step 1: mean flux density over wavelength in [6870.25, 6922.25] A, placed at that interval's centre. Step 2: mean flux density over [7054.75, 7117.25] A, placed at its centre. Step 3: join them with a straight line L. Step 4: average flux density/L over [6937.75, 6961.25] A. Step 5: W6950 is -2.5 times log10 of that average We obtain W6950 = 0.02 mag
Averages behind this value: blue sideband 138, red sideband 128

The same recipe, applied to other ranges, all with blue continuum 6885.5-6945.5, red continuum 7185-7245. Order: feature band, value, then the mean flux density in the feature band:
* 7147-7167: 0.02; 130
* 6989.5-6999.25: -0.09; 147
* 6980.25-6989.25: 0.03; 132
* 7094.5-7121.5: 0.04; 128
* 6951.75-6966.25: 0.02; 134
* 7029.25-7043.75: -0.02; 137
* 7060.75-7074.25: 0.07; 126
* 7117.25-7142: 0.01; 132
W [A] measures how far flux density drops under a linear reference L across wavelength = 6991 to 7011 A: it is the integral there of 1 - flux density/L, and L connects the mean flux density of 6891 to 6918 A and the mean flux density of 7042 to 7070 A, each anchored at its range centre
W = -1.0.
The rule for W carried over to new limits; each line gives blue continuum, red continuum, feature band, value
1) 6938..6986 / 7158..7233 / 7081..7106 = 1.2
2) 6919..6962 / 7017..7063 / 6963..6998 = -0.5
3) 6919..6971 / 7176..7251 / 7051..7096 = 1.3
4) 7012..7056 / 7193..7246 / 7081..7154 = 3.0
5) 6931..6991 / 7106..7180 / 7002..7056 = -1.3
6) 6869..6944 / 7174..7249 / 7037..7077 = 0.9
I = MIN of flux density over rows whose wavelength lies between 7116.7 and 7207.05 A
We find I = 113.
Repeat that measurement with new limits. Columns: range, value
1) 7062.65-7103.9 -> 117.7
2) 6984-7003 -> 126.9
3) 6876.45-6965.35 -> 102.7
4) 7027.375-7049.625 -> 124.2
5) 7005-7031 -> 119.9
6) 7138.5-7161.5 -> 116.7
